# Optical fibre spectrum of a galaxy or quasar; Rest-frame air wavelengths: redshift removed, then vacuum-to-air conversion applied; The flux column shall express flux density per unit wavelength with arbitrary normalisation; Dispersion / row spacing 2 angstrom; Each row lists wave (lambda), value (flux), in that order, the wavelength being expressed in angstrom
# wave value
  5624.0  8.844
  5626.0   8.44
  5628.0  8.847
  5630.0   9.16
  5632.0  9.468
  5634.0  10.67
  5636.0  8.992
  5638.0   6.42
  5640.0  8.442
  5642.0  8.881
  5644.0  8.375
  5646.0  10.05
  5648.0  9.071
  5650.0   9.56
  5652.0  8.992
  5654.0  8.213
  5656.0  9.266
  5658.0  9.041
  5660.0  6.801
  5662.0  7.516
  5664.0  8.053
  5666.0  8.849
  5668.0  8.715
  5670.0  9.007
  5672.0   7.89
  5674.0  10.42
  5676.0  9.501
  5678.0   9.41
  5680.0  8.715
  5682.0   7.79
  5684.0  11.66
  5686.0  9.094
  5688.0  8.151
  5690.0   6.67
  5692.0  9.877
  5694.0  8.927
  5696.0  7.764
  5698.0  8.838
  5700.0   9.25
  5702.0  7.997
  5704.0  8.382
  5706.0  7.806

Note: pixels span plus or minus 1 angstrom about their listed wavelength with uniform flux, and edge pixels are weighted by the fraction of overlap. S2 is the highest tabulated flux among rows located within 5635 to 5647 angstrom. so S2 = 10.05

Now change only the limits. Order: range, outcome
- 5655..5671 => 9.266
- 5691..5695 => 9.877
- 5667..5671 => 9.007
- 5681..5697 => 11.66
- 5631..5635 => 10.67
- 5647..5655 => 9.56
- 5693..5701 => 9.25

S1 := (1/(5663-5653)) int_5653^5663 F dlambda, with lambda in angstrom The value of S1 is 8.17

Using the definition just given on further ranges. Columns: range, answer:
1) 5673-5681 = 9.51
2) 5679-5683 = 8.25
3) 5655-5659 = 9.15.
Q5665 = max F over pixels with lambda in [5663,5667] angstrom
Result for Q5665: 8.849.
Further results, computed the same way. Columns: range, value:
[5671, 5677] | 10.42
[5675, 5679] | 9.501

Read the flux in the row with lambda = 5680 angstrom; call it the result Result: 8.715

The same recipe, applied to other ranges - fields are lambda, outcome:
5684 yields 11.66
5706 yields 7.806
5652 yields 8.992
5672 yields 7.89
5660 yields 6.801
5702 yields 7.997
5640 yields 8.442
